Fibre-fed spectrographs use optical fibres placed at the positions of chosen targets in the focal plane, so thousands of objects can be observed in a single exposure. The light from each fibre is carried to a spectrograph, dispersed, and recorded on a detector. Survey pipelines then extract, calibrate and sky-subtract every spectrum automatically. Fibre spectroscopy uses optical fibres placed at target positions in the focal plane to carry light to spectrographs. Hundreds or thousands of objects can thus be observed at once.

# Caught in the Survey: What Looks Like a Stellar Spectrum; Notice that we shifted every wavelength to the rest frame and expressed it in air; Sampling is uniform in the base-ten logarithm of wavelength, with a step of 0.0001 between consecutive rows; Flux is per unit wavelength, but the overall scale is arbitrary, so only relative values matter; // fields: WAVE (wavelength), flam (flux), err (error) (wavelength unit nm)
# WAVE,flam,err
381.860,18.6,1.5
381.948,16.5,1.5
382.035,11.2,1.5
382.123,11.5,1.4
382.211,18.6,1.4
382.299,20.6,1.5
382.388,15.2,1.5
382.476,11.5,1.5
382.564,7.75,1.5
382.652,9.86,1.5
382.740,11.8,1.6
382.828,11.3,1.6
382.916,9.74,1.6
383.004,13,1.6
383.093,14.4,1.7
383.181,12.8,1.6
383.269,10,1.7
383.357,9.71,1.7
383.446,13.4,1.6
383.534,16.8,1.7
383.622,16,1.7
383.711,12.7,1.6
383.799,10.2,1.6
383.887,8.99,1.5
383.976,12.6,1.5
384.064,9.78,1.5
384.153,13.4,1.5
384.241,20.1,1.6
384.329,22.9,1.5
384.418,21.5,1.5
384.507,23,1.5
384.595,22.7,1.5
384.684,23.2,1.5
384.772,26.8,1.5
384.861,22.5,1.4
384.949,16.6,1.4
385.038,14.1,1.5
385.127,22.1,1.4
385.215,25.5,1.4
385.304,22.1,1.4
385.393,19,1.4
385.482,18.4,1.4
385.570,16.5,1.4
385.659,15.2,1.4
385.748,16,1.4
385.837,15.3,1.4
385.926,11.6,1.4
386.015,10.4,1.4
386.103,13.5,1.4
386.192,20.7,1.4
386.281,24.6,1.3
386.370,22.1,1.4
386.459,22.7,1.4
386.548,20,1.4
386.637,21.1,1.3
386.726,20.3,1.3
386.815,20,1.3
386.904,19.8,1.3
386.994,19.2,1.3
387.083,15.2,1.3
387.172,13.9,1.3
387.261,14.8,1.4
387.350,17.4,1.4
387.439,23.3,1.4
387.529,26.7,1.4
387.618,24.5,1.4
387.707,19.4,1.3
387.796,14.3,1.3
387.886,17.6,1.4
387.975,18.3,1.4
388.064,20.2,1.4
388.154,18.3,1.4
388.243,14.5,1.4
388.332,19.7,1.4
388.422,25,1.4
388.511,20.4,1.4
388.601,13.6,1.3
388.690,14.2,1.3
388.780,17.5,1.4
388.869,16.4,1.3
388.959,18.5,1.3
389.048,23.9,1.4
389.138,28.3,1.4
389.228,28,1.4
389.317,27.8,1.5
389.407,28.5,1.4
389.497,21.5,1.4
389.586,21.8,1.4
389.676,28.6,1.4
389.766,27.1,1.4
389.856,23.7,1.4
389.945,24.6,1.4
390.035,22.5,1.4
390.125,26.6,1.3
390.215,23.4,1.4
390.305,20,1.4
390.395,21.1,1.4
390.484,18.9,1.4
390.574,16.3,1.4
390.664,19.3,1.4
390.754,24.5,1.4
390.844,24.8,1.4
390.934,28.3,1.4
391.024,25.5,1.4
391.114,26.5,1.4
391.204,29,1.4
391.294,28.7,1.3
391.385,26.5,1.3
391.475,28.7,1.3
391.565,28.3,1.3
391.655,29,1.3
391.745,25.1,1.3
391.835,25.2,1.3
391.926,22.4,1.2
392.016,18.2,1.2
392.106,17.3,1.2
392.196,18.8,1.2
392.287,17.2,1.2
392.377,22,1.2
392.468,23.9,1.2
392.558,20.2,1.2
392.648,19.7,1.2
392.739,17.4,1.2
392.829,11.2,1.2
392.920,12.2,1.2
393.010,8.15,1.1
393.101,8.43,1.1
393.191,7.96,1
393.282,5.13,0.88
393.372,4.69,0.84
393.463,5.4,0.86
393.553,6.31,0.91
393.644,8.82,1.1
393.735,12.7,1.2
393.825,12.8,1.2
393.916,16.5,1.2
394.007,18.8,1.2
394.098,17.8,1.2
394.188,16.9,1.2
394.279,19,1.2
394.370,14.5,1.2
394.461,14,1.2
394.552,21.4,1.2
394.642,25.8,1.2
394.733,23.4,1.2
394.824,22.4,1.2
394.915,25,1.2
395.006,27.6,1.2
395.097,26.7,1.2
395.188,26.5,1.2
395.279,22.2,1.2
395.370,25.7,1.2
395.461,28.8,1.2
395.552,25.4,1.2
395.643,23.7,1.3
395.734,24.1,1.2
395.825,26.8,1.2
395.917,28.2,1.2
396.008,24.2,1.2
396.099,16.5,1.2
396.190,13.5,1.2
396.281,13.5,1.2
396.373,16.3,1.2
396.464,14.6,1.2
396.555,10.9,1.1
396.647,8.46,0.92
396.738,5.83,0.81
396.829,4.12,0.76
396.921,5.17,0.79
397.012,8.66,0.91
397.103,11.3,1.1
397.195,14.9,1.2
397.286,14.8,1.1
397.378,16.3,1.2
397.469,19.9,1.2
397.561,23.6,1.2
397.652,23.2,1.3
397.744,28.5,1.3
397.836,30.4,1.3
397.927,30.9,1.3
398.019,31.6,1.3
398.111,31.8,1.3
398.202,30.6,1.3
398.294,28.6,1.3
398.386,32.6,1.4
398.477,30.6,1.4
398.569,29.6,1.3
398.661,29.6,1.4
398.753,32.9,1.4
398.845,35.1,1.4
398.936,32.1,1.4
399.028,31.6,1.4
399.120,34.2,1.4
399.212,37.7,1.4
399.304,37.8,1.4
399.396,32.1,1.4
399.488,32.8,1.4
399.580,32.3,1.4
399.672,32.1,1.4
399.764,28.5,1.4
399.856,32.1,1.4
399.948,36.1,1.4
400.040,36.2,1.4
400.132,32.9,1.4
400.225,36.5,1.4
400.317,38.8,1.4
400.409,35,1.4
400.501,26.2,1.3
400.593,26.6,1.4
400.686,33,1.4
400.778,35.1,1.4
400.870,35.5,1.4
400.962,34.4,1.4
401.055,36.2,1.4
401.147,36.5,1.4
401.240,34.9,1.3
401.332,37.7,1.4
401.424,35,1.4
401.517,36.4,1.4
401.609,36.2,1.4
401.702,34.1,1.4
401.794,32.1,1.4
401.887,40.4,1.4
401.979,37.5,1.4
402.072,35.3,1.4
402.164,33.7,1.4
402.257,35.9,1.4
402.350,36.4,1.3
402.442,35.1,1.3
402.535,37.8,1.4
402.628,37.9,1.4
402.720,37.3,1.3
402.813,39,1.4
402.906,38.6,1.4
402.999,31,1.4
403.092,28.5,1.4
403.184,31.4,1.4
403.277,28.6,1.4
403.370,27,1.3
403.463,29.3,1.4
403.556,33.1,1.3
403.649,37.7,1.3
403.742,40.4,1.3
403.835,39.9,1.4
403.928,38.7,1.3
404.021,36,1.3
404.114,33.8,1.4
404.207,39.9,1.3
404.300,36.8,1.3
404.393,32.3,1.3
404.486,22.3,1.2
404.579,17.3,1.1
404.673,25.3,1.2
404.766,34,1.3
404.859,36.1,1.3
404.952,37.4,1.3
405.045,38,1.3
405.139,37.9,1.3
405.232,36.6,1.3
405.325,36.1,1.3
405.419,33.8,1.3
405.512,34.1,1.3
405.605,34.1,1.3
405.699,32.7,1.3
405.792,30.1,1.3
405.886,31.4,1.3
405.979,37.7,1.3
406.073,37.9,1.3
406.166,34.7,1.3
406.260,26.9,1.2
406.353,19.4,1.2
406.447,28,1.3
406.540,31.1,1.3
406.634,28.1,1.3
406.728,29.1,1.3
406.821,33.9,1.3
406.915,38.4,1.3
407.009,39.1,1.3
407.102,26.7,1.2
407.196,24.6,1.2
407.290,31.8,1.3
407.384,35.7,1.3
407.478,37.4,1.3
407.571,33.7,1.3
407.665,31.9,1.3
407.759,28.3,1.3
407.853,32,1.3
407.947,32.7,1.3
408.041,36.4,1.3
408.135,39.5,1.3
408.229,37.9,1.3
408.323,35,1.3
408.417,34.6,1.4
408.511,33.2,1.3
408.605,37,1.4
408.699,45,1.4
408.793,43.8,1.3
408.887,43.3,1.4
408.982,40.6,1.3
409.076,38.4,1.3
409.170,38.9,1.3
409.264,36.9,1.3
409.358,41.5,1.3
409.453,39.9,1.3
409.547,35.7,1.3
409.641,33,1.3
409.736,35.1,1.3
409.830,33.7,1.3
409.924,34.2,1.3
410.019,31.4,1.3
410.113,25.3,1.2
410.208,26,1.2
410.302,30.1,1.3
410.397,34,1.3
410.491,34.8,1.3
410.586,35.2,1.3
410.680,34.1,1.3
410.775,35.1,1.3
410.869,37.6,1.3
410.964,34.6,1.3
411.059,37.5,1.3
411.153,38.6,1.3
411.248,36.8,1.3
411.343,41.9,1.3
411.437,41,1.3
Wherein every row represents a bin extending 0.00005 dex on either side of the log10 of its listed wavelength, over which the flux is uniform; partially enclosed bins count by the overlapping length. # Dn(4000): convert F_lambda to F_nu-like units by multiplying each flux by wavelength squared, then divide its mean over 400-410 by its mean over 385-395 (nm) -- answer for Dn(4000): 1.9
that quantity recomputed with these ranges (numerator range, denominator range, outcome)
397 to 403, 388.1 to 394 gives 1.68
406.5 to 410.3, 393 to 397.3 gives 2.26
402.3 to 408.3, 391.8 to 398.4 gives 1.89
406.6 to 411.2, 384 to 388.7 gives 2.07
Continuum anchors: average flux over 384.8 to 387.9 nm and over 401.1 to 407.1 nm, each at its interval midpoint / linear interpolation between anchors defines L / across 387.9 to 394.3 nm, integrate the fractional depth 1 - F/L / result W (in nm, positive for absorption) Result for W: 0.77 nm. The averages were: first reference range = 18.8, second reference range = 33.9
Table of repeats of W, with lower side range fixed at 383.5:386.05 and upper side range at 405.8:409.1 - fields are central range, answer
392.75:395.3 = 0.91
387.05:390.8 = -0.08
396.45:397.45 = 0.60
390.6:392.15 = -0.19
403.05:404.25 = -0.11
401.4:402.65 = -0.24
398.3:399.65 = -0.24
